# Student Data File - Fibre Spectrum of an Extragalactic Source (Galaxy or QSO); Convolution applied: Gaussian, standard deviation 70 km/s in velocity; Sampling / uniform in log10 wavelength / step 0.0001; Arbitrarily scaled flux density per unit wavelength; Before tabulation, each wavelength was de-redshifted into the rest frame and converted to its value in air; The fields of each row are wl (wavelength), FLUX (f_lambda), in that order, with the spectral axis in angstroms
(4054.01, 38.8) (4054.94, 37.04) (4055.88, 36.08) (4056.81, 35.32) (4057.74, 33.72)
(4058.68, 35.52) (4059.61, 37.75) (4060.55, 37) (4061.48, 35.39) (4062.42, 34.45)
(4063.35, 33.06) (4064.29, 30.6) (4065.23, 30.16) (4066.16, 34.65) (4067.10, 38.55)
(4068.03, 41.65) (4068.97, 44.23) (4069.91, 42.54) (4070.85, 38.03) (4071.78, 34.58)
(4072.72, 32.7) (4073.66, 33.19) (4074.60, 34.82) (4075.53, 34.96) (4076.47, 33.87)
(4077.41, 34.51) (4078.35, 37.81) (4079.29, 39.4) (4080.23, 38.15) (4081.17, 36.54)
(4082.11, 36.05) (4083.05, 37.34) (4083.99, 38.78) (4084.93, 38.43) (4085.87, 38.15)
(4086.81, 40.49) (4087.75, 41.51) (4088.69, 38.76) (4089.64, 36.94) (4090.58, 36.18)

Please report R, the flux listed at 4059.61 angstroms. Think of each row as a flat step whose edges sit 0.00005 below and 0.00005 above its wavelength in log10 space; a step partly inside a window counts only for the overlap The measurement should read 37.75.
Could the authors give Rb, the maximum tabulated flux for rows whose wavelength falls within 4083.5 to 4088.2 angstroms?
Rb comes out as 41.51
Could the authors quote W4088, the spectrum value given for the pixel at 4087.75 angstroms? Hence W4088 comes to 41.51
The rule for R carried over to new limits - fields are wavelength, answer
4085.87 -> 38.15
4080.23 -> 38.15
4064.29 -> 30.6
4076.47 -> 33.87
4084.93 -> 38.43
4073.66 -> 33.19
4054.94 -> 37.04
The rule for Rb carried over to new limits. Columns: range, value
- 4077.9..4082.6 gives 39.4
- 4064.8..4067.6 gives 38.55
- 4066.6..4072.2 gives 44.23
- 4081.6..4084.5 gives 38.78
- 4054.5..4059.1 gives 37.04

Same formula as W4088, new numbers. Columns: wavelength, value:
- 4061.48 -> 35.39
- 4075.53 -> 34.96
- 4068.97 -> 44.23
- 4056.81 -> 35.32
